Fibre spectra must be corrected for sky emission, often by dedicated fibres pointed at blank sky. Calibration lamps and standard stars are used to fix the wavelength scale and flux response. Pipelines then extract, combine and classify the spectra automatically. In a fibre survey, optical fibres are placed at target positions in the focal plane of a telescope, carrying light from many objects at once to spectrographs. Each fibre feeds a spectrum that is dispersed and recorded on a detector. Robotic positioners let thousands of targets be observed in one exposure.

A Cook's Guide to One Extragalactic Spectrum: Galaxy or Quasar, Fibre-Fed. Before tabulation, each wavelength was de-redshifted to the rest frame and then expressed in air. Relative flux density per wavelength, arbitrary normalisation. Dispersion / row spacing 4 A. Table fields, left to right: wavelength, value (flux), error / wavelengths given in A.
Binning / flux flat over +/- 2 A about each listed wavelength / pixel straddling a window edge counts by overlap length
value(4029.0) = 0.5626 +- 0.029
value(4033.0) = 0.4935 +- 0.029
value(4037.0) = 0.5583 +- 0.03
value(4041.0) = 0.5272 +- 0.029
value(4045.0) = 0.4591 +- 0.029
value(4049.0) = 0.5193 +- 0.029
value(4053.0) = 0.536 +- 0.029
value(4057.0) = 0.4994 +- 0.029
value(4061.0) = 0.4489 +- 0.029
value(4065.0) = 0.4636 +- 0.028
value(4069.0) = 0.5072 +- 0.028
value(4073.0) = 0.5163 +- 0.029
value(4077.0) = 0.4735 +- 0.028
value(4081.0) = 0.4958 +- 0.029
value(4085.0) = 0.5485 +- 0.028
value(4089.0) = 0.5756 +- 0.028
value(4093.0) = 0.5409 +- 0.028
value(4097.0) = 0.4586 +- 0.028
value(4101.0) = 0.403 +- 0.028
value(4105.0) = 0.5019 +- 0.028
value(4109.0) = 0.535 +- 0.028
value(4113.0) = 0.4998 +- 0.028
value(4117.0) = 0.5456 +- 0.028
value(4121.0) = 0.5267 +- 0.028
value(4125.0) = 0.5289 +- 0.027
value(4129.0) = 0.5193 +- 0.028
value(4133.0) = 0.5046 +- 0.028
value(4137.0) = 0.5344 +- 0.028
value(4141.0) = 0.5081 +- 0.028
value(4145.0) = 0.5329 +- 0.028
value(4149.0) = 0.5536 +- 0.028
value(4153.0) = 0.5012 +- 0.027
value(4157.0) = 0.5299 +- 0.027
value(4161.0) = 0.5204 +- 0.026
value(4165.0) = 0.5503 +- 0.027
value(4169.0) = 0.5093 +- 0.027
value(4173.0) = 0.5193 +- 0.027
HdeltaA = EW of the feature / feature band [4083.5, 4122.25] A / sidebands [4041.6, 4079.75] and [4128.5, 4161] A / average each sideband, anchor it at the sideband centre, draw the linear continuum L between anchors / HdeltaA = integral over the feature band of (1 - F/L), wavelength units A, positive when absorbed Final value -0.4 A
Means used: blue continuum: 0.493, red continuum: 0.523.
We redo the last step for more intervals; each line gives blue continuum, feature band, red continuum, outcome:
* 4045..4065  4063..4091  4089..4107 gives -1.23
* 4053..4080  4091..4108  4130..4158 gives 0.81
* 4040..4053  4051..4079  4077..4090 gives 1.29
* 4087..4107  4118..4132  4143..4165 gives -0.34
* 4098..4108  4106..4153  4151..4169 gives -3.34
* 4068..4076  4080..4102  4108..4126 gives 0.29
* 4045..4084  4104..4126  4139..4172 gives -0.50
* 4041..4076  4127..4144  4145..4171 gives 0.10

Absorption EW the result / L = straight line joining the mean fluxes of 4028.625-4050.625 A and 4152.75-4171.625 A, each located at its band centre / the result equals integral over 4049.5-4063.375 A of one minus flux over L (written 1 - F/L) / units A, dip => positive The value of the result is 0.6 A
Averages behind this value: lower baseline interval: 0.517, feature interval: 0.497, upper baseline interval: 0.524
